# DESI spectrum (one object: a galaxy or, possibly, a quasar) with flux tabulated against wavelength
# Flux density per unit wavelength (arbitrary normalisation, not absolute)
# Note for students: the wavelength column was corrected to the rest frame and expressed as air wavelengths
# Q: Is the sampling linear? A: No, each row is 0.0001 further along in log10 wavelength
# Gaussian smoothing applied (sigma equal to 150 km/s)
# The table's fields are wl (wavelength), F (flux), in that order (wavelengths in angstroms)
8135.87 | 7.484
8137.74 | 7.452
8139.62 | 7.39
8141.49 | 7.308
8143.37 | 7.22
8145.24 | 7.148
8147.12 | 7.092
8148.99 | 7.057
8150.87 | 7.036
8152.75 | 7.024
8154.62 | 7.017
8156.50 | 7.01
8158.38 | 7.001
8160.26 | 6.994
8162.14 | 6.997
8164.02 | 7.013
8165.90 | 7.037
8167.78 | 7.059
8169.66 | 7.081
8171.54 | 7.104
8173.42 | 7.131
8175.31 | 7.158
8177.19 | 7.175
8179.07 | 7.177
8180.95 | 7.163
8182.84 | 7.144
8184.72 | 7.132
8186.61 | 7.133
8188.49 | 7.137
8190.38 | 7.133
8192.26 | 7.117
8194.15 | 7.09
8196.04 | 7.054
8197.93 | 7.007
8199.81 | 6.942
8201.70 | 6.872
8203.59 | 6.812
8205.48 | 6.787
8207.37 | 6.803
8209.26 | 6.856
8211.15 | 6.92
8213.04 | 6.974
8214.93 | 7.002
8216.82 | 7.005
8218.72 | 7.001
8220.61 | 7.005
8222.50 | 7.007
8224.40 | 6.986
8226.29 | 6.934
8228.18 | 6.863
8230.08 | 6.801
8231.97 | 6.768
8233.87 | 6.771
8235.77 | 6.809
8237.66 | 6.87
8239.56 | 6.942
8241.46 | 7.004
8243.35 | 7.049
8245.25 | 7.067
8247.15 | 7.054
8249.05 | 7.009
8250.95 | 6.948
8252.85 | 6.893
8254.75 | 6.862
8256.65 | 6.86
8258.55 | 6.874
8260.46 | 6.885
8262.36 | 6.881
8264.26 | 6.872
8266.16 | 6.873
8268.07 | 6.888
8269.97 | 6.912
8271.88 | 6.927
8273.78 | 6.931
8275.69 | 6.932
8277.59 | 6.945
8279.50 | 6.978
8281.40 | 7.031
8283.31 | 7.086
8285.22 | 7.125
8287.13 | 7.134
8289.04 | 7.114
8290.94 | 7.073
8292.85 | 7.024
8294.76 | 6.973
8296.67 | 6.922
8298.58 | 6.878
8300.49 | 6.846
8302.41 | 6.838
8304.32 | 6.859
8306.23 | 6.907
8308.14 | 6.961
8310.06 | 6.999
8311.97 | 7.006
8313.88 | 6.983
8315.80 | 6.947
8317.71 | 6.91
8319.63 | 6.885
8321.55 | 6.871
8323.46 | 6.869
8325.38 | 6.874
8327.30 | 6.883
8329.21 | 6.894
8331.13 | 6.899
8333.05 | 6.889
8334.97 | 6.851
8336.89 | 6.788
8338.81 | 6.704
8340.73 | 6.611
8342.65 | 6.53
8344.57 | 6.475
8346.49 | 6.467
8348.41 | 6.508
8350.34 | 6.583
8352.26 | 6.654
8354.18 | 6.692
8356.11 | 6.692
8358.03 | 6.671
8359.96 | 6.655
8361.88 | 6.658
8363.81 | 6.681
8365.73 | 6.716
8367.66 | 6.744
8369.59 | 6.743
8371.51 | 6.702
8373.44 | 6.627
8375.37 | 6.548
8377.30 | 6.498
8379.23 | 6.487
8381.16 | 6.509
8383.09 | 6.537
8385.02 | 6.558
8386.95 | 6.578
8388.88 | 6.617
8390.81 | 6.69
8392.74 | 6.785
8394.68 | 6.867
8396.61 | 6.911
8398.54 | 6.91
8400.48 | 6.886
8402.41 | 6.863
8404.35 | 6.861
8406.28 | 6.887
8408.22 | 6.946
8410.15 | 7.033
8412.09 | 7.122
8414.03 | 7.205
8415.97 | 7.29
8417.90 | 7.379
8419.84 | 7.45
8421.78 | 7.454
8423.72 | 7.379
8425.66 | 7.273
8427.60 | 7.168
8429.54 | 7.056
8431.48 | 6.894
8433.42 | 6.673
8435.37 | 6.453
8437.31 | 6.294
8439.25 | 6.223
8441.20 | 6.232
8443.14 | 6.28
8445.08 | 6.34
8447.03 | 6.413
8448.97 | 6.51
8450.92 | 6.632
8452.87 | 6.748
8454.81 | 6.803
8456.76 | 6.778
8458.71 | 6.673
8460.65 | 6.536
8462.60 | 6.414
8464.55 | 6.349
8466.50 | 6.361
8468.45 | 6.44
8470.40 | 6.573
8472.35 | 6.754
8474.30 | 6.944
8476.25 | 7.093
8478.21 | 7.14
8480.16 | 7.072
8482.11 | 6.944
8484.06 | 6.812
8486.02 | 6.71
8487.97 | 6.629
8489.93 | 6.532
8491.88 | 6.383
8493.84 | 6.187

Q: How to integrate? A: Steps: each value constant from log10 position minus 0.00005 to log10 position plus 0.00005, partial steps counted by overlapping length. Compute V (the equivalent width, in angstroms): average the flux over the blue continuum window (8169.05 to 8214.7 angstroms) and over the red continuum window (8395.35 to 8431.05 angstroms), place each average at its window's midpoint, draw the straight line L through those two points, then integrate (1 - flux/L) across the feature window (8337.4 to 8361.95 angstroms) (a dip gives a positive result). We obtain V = 1.66 angstroms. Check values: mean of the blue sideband 7.04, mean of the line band 6.61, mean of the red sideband 7.11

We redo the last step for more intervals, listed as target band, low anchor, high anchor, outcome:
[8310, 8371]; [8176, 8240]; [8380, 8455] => 1.0 angstroms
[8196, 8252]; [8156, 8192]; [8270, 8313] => 0.9 angstroms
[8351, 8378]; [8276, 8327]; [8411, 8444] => 1.1 angstroms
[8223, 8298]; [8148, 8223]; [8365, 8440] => 0.2 angstroms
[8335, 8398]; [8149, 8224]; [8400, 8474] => 1.9 angstroms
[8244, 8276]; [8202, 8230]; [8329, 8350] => -0.4 angstroms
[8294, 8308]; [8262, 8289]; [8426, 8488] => 0.1 angstroms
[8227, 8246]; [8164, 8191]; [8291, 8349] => 0.3 angstroms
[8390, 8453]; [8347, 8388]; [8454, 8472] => -2.6 angstroms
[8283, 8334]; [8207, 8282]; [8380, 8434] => -0.1 angstroms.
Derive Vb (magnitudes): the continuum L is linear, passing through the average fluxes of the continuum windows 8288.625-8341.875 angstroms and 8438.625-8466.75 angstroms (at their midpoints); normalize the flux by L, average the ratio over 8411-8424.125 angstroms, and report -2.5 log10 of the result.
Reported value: -0.11 mag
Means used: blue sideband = 6.9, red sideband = 6.49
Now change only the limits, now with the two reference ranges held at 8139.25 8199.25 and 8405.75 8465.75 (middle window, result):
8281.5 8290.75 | -0.021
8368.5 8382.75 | 0.046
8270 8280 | 0.007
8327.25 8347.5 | 0.030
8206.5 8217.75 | 0.019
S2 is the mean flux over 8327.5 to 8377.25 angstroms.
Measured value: 6.68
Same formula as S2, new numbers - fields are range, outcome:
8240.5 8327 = 6.95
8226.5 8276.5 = 6.91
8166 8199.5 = 7.11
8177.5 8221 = 7.01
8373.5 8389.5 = 6.54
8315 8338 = 6.88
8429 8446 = 6.48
